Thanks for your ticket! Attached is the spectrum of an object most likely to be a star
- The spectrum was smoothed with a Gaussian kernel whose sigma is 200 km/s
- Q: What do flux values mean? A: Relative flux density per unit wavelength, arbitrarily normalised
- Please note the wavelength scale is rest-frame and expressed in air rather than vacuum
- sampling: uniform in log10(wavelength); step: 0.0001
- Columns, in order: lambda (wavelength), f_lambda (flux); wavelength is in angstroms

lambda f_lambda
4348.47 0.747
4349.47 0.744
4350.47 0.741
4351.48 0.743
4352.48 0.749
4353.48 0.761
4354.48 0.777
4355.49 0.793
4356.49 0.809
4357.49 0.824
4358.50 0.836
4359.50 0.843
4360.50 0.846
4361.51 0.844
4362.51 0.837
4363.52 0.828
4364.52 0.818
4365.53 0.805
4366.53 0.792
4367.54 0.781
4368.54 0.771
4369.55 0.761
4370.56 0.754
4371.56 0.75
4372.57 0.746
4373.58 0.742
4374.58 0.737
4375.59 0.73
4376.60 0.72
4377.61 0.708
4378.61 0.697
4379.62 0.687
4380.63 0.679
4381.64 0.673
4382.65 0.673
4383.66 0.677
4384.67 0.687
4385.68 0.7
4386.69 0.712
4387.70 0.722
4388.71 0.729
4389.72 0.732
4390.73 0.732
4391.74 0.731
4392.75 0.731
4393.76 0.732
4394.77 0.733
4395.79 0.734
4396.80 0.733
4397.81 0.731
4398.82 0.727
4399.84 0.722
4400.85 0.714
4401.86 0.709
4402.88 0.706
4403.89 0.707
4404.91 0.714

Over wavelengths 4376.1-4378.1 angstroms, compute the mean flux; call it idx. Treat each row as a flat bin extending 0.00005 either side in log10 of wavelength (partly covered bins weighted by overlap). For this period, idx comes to 0.713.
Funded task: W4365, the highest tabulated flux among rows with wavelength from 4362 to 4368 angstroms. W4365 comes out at 0.837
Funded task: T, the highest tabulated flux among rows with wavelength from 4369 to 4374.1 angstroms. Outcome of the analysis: 0.761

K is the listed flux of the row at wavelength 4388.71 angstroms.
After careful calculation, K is 0.729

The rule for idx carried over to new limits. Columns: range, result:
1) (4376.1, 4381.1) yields 0.699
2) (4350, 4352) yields 0.74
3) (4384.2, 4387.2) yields 0.7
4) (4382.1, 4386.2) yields 0.684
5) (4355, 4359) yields 0.816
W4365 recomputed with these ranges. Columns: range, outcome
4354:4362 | 0.846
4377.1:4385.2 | 0.708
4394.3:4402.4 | 0.734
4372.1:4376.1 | 0.746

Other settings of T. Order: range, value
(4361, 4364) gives 0.844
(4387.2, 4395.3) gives 0.733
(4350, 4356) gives 0.793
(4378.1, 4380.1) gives 0.697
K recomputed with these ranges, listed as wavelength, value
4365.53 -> 0.805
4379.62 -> 0.687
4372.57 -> 0.746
